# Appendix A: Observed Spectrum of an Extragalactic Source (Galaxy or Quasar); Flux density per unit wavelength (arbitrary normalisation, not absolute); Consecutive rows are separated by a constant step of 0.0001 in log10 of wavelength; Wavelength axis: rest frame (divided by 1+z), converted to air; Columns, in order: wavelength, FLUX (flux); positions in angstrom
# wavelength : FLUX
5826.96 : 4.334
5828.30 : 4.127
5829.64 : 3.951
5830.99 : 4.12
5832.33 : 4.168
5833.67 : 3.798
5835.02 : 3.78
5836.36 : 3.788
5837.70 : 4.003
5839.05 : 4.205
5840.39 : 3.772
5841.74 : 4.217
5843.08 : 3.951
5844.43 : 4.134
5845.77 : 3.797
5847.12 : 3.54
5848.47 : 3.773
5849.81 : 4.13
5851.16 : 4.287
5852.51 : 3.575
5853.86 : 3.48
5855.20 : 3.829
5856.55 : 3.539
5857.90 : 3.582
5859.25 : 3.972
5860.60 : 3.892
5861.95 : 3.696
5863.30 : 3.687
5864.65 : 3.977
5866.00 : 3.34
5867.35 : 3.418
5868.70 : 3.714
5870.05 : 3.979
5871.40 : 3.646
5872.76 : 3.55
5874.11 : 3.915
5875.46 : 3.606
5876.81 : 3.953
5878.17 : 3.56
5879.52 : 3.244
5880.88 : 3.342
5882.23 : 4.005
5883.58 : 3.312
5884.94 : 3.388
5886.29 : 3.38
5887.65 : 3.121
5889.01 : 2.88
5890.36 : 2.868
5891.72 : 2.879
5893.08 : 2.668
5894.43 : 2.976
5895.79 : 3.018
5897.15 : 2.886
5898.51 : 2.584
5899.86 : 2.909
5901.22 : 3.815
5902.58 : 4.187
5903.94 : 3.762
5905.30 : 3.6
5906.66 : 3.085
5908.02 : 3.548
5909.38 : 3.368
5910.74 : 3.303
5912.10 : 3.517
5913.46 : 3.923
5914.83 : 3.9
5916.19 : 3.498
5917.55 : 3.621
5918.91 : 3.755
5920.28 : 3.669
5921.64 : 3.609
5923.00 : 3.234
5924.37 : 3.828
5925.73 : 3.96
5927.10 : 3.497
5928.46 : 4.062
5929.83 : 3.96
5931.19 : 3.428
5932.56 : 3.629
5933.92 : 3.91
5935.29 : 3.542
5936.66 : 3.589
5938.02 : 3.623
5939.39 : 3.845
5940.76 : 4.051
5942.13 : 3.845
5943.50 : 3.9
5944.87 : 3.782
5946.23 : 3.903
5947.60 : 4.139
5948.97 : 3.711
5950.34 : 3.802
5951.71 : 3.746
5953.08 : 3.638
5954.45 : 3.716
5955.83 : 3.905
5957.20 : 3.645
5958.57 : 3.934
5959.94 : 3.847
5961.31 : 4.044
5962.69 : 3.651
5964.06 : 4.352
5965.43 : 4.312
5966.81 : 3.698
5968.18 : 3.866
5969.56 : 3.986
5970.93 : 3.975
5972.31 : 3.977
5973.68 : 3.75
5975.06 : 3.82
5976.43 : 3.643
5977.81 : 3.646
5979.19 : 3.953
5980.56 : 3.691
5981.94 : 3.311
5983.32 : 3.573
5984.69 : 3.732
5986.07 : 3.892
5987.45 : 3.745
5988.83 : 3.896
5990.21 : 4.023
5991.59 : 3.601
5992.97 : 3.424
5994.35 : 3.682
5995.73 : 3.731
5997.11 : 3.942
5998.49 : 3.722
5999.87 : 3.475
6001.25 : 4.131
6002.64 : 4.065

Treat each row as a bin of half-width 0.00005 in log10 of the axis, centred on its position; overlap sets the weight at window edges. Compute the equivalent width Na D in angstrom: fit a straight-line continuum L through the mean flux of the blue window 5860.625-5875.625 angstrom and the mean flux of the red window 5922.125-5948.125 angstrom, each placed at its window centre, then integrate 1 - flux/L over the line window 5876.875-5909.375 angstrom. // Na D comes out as 3.9 angstrom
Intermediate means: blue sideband 3.7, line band 3.28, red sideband 3.77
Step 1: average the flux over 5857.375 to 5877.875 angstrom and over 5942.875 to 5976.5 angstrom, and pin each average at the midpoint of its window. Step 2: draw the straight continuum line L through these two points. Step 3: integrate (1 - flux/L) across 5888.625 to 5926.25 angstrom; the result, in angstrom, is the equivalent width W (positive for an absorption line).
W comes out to 4.0 angstrom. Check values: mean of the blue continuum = 3.73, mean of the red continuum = 3.87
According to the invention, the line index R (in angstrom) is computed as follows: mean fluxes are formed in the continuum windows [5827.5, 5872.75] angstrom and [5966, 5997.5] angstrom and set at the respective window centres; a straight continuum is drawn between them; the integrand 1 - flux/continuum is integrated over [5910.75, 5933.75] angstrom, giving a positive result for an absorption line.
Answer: 0.7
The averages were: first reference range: 3.84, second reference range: 3.76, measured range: 3.69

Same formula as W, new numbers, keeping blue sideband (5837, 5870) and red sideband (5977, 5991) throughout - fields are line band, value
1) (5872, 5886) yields 0.8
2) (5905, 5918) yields 0.9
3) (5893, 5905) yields 1.7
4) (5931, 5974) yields -0.9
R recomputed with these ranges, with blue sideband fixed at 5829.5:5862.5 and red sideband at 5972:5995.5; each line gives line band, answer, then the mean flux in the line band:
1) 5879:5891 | 1.7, 3.28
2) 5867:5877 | 0.3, 3.72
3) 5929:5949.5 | -0.1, 3.79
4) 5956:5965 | -0.4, 3.93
